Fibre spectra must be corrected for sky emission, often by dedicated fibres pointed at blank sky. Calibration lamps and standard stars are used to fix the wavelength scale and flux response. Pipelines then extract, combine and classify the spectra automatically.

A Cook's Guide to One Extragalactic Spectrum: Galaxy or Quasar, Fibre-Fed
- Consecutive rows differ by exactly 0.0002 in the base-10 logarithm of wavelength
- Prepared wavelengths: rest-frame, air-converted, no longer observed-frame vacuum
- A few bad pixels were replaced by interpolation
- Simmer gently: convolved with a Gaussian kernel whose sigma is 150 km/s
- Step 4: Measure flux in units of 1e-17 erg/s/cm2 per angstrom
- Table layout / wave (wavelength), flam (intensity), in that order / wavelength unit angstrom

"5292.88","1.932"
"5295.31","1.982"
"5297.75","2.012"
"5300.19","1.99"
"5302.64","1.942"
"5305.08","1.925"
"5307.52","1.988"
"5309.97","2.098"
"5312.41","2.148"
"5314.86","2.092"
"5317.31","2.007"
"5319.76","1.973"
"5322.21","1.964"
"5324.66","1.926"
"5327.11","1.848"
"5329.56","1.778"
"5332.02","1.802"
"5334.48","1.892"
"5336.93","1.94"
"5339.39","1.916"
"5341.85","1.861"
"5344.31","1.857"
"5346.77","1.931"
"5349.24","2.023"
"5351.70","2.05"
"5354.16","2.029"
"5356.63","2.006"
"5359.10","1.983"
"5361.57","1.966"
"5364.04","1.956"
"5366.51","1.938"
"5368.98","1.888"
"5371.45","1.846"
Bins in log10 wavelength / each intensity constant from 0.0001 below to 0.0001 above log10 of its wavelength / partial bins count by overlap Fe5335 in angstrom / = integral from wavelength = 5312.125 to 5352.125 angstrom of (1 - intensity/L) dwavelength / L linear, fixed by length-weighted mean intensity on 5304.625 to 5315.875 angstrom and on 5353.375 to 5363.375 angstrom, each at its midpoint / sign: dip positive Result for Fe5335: 1.8 angstrom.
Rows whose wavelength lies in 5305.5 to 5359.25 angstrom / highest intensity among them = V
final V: 2.148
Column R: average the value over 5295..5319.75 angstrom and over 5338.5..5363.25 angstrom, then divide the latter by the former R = 1.0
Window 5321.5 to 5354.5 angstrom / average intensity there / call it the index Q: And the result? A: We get 1.91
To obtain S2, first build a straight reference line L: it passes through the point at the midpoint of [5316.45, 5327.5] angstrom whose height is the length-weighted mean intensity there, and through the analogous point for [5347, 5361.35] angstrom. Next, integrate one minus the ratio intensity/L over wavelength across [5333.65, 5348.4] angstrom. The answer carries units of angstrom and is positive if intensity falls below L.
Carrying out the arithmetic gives 0.6 angstrom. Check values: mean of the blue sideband 1.95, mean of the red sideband 2.01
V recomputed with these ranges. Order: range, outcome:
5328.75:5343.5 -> 1.94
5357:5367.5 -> 1.983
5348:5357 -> 2.05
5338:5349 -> 1.931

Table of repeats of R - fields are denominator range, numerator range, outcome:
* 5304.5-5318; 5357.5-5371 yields 0.95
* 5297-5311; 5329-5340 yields 0.94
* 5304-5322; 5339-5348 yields 0.93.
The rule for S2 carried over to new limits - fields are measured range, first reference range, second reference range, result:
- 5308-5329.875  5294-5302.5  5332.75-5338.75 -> -0.5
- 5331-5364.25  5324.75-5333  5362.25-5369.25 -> -1.1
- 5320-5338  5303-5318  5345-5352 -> 1.2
